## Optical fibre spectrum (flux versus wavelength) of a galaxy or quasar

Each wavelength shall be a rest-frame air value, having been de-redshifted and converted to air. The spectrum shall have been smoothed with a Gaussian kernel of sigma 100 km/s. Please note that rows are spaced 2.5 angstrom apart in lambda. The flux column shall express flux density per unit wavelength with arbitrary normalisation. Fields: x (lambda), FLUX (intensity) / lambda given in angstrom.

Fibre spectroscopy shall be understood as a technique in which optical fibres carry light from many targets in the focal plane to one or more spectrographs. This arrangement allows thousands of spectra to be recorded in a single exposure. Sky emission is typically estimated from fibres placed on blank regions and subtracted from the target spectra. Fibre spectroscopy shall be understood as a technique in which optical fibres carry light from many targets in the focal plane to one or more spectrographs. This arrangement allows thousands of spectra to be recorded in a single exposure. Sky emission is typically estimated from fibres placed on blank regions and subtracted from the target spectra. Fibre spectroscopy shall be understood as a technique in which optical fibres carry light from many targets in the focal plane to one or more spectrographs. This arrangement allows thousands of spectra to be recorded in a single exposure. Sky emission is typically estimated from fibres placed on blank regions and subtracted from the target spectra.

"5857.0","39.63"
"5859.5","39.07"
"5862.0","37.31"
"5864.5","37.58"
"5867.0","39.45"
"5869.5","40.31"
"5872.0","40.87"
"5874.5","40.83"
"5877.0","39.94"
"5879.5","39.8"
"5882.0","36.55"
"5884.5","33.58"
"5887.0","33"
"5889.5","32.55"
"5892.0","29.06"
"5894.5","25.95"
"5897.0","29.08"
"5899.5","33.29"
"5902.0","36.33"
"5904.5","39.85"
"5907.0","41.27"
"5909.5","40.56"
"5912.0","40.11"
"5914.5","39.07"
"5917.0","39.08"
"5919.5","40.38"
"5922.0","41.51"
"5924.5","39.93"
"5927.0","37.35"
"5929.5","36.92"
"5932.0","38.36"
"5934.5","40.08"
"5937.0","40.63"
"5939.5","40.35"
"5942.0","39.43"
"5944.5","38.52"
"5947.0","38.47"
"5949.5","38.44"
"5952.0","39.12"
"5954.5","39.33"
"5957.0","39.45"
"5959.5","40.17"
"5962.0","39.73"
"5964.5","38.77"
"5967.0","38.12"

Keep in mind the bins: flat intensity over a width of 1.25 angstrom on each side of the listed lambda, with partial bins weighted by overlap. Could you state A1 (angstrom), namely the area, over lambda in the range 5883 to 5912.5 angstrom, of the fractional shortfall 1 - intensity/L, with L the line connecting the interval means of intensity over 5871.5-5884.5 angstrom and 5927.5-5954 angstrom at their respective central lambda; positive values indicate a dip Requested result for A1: 3.4 angstrom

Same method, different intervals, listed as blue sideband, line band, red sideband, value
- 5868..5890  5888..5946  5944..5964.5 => 1.6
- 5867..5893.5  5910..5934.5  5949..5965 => -0.7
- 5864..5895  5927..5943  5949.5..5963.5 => -0.2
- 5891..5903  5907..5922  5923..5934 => -2.2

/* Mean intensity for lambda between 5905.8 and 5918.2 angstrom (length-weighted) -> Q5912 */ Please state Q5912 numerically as 40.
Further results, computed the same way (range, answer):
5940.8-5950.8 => 38.7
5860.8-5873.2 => 39.1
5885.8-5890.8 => 32.7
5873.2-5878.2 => 40.4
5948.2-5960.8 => 39.3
